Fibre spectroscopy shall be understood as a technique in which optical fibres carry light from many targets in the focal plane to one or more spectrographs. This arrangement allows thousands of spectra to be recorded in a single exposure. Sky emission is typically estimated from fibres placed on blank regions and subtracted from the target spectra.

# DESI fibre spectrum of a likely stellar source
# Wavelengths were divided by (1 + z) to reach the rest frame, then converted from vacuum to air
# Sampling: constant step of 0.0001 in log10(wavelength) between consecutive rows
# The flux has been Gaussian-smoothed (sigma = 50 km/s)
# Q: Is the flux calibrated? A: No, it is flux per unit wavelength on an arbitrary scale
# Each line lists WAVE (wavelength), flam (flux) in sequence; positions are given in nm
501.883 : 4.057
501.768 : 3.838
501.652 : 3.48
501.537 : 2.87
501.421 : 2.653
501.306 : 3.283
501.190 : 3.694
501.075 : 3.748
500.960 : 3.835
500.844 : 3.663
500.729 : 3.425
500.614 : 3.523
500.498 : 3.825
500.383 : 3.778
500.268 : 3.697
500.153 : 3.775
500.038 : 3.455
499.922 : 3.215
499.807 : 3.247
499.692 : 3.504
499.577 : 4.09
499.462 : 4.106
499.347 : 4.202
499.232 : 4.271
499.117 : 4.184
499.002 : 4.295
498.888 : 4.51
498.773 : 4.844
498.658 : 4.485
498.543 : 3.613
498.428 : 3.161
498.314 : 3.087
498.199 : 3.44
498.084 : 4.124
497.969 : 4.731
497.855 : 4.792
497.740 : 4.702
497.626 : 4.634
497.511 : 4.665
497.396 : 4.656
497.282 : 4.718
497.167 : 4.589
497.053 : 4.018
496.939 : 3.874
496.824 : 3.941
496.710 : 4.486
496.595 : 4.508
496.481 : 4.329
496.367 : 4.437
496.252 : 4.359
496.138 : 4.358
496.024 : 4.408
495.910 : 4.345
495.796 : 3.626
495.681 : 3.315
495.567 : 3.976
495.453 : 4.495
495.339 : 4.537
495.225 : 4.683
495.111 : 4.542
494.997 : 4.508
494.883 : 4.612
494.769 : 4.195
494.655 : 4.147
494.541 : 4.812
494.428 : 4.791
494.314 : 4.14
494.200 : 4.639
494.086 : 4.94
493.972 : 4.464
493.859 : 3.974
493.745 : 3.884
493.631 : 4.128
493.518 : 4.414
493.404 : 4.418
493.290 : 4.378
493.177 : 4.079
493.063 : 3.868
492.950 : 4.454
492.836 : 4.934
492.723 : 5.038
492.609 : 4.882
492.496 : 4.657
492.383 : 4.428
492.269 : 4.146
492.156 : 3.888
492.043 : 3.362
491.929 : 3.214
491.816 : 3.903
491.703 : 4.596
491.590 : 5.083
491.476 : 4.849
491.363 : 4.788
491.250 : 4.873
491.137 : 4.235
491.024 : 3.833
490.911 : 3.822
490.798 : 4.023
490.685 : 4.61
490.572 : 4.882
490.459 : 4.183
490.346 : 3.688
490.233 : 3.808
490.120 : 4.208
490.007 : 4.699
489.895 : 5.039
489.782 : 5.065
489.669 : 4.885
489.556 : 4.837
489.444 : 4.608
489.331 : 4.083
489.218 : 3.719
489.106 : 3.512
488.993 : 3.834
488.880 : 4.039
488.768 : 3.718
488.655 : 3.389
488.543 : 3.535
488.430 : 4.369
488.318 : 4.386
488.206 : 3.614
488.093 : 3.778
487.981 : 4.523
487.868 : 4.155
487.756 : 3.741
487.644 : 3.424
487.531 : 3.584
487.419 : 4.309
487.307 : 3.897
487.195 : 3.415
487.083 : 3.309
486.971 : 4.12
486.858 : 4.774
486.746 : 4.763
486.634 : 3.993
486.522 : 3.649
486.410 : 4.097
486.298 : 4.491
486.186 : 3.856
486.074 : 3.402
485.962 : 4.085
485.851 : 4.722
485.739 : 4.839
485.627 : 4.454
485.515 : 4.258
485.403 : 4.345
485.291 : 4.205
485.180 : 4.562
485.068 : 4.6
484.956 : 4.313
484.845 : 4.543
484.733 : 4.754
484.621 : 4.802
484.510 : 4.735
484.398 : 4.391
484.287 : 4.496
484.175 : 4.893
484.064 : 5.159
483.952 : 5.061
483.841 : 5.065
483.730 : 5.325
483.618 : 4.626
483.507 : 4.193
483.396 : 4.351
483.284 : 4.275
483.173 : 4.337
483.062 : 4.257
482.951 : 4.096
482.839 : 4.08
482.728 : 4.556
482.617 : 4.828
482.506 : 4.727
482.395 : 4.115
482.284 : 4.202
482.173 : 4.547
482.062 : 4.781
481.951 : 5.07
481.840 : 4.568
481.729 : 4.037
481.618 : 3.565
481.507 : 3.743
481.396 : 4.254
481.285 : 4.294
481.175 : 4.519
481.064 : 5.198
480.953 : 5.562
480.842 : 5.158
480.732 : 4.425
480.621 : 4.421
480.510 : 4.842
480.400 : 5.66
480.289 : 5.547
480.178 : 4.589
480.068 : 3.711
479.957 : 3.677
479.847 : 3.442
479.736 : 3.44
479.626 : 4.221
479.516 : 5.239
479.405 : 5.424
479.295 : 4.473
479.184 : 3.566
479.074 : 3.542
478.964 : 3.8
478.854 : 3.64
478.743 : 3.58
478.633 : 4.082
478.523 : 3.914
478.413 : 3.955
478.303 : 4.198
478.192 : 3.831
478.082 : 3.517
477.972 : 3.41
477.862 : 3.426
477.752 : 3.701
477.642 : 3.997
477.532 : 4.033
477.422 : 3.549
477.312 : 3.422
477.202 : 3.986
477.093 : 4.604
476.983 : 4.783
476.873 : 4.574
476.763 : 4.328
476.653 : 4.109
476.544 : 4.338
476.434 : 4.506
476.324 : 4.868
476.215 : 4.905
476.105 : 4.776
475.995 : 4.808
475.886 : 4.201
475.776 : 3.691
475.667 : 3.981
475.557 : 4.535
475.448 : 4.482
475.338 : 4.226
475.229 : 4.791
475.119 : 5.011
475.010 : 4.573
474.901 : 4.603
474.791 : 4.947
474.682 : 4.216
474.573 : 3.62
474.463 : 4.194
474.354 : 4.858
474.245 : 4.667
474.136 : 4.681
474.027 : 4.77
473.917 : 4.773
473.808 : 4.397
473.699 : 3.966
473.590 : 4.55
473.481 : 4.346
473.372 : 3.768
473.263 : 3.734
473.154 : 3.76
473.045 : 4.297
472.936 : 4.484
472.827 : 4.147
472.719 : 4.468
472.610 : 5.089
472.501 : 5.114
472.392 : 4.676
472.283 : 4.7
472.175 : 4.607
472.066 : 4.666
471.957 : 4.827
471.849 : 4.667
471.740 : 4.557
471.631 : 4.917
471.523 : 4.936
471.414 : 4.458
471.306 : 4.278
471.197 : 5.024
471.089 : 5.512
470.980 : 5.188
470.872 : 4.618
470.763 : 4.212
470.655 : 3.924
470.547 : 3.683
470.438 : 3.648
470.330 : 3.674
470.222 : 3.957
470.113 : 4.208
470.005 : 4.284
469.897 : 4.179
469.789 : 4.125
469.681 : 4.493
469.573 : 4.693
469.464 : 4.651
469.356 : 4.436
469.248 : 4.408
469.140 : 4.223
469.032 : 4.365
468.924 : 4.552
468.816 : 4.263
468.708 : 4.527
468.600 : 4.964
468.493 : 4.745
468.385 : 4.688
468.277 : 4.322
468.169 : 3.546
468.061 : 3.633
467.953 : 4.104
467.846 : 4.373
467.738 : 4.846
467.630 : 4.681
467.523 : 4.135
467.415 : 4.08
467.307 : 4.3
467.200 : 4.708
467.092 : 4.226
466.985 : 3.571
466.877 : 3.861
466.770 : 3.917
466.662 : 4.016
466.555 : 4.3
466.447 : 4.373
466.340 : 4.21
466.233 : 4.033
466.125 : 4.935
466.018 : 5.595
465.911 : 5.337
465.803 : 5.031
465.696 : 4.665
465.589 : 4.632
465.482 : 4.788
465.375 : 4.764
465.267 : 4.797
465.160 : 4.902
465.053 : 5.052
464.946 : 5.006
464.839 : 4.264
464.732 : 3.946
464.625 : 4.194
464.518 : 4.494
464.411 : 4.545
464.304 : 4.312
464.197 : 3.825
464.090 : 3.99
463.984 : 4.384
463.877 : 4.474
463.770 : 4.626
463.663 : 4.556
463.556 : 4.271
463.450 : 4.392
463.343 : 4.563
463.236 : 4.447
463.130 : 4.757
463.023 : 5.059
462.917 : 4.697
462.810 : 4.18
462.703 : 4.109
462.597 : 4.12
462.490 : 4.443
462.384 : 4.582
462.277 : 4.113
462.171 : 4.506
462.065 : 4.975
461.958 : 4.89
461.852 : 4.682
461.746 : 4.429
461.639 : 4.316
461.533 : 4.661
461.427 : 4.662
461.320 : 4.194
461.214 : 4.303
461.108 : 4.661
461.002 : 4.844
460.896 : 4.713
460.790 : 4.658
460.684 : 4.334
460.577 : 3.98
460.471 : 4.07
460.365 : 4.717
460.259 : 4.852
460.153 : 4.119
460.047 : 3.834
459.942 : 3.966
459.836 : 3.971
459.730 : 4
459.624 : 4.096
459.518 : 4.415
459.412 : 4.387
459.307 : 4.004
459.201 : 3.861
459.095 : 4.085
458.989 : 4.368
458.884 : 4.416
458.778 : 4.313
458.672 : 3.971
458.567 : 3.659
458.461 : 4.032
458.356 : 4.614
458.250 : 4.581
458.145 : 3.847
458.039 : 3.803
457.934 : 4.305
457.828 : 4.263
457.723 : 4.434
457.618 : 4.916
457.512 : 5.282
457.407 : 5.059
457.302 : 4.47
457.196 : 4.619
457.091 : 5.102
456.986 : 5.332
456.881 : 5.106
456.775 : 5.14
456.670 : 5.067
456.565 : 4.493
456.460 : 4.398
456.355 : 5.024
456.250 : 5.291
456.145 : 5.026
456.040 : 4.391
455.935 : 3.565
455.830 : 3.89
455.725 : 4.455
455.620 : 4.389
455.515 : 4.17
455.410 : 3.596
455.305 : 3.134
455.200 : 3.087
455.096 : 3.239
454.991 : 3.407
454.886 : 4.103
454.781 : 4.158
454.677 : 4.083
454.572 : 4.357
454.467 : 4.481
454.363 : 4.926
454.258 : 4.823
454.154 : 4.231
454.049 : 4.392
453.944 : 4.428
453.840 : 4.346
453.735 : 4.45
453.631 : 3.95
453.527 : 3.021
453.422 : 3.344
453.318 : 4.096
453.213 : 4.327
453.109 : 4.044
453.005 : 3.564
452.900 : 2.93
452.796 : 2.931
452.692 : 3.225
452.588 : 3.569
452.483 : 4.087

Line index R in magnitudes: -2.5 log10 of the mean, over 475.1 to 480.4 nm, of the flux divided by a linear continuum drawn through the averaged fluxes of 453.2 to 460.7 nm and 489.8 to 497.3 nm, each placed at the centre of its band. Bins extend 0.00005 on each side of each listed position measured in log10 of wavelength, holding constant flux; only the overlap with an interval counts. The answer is 0.03 mag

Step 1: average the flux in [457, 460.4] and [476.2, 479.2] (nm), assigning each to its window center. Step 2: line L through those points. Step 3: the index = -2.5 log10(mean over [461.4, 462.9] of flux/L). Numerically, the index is -0.05 mag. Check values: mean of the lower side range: 4.33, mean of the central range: 4.48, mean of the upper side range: 4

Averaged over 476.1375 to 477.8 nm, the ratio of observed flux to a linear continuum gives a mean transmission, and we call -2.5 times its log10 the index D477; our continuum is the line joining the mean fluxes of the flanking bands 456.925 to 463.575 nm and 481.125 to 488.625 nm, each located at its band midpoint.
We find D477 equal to 0.02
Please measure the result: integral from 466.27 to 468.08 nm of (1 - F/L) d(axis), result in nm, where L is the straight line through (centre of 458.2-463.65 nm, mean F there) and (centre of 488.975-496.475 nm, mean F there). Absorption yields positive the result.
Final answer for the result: 0.07 nm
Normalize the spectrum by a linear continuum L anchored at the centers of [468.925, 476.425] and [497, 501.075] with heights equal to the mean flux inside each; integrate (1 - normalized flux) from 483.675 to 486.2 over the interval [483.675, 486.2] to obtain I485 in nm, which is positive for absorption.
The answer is -0.19 nm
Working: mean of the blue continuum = 4.46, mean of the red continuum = 4.02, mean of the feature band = 4.57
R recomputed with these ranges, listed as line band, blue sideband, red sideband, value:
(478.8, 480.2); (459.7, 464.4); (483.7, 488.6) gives 0.07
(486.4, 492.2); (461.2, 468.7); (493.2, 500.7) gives 0.03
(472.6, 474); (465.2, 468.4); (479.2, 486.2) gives 0.04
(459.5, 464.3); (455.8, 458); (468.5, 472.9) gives 0.06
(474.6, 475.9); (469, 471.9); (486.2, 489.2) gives -0.04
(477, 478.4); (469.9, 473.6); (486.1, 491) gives 0.13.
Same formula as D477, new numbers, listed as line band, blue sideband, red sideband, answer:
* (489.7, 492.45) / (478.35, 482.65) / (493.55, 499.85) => -0.003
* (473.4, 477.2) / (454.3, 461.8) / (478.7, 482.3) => -0.024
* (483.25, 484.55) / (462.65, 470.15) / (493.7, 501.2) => -0.108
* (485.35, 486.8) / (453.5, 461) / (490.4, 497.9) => 0.032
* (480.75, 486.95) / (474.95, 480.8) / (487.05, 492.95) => -0.067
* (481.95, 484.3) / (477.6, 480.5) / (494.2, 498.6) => -0.115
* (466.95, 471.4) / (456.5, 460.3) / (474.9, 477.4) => 0.018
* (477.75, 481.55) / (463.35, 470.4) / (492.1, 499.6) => 0.033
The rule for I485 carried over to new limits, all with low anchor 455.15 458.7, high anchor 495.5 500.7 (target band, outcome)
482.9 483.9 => -0.071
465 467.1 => -0.098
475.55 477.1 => -0.070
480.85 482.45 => -0.098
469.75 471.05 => 0.048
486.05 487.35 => 0.057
